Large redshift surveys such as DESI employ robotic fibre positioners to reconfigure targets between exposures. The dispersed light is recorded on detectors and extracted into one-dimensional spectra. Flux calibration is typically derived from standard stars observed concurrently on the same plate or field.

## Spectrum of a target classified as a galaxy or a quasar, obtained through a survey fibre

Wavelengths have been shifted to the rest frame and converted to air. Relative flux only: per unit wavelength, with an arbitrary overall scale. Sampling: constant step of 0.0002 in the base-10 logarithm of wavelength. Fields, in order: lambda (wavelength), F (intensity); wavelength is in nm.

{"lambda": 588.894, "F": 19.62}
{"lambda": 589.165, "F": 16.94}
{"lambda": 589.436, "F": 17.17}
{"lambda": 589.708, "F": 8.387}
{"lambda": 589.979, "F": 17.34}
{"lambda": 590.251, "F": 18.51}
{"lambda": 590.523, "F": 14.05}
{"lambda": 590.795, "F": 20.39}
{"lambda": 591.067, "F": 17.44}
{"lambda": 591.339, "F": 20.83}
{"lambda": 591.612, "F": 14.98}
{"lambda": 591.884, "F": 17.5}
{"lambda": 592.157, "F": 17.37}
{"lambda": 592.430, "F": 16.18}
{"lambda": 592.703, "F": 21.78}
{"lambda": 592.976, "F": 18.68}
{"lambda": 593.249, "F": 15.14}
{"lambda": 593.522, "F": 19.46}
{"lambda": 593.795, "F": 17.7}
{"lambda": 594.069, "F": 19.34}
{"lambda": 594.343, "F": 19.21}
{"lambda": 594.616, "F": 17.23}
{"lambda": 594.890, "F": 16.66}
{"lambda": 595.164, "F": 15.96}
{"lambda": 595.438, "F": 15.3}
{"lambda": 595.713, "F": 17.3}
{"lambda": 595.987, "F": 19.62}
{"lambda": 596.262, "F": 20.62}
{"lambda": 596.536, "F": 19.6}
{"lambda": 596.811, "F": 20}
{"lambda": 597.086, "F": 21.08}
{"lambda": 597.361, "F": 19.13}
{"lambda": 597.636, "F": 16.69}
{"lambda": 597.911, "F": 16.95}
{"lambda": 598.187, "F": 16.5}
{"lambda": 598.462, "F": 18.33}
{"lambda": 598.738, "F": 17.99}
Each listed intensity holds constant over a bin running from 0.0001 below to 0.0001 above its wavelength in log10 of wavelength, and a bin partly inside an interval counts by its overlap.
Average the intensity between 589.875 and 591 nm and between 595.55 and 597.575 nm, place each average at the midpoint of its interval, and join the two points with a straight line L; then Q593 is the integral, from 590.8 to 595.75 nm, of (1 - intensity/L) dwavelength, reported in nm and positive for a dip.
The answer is 0.18 nm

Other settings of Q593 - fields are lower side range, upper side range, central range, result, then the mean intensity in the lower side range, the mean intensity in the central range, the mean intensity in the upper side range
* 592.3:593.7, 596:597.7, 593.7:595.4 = 0.11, 18.3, 17.5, 19.6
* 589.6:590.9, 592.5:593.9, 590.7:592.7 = -0.11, 15.8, 18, 18.5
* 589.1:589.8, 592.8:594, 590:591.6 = -0.25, 14.2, 17.9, 18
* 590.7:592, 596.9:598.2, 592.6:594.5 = -0.05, 18.2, 18.7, 18.3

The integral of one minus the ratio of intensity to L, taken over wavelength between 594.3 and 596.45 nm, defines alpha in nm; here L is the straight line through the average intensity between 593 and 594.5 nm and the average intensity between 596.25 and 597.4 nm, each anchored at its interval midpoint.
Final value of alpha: 0.17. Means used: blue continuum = 18.2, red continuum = 20.1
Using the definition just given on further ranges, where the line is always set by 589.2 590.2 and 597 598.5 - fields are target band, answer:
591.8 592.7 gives -0.10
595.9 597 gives -0.16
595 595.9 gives 0.04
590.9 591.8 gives -0.13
